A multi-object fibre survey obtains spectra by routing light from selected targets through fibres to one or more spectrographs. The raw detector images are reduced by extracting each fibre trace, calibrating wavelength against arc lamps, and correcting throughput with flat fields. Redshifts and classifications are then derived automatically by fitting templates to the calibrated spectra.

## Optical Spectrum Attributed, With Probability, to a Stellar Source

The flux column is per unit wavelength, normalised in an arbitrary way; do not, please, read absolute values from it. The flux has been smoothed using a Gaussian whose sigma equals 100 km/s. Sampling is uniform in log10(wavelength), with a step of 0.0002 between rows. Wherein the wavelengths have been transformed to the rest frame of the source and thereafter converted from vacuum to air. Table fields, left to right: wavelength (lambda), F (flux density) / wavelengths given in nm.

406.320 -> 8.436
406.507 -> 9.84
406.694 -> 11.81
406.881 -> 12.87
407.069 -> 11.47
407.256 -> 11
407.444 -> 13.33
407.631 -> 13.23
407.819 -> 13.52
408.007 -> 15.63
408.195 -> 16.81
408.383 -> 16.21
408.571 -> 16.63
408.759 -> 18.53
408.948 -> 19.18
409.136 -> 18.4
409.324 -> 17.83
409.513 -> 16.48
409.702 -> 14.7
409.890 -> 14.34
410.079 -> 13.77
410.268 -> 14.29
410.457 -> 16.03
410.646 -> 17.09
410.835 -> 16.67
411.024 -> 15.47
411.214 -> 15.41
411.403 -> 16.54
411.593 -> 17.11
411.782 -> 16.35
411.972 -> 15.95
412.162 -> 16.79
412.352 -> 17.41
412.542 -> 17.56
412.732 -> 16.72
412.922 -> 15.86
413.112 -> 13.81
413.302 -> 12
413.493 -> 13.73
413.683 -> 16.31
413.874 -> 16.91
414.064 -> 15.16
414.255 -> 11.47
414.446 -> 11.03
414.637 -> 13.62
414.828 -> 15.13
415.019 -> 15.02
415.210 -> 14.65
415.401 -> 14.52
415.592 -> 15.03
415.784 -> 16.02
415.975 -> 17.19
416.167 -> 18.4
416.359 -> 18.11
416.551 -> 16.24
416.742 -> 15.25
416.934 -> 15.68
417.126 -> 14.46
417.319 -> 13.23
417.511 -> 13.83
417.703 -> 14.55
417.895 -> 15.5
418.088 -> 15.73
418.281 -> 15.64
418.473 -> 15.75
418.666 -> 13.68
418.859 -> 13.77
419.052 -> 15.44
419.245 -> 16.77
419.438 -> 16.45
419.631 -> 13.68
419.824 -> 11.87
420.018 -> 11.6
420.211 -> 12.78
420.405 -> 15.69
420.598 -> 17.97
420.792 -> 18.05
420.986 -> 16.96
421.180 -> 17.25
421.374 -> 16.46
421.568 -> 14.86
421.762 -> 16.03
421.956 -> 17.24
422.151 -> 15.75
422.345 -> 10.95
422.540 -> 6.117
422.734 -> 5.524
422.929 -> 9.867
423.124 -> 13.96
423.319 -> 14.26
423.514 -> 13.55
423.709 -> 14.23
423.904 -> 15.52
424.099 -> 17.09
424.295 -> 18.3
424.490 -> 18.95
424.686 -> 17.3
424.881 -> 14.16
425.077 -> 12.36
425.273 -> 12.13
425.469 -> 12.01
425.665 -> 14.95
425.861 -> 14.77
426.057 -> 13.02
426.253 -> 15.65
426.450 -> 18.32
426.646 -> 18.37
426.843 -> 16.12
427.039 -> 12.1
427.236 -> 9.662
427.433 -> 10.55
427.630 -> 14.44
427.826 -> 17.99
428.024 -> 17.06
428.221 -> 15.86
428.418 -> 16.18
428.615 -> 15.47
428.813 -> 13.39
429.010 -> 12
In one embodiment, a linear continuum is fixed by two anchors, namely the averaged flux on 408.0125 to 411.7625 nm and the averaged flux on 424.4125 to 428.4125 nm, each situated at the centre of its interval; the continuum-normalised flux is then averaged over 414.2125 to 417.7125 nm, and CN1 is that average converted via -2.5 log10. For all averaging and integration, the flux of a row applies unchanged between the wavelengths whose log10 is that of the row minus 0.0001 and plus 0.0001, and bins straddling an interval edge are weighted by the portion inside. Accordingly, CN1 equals 0.06 mag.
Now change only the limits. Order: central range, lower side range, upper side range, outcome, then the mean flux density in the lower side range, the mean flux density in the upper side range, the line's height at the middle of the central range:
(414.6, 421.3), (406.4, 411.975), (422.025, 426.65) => -0.06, 15.2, 14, 14.5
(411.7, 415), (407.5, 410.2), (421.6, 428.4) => 0.04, 16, 14.3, 15.5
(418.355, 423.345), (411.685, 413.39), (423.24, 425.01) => 0.12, 15.8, 15.9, 15.9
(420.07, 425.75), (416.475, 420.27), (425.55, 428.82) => 0.02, 14.6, 15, 14.8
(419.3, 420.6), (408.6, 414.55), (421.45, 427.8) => 0.04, 15.8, 14.1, 14.7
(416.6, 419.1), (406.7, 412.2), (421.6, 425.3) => -0.02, 15.5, 13.9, 14.5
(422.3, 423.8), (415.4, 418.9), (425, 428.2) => 0.32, 15.4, 14.4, 14.8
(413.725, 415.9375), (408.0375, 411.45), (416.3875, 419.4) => 0.08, 16.3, 15.1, 15.6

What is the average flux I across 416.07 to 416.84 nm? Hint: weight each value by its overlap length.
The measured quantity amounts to 17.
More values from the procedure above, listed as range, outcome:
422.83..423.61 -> 12.9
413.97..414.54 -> 12.5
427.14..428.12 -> 13.9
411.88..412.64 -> 16.9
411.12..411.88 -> 16.4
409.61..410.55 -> 14.6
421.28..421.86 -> 15.8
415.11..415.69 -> 14.7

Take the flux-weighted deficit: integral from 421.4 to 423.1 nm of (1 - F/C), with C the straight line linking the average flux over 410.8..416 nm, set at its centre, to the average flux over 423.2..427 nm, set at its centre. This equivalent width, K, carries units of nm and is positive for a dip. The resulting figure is 0.33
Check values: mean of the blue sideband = 15.3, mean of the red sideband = 15.3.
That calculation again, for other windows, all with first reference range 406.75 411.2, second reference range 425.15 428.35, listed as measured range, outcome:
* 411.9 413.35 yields -0.067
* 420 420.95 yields -0.051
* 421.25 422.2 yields -0.086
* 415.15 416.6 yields -0.123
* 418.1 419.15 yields -0.001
